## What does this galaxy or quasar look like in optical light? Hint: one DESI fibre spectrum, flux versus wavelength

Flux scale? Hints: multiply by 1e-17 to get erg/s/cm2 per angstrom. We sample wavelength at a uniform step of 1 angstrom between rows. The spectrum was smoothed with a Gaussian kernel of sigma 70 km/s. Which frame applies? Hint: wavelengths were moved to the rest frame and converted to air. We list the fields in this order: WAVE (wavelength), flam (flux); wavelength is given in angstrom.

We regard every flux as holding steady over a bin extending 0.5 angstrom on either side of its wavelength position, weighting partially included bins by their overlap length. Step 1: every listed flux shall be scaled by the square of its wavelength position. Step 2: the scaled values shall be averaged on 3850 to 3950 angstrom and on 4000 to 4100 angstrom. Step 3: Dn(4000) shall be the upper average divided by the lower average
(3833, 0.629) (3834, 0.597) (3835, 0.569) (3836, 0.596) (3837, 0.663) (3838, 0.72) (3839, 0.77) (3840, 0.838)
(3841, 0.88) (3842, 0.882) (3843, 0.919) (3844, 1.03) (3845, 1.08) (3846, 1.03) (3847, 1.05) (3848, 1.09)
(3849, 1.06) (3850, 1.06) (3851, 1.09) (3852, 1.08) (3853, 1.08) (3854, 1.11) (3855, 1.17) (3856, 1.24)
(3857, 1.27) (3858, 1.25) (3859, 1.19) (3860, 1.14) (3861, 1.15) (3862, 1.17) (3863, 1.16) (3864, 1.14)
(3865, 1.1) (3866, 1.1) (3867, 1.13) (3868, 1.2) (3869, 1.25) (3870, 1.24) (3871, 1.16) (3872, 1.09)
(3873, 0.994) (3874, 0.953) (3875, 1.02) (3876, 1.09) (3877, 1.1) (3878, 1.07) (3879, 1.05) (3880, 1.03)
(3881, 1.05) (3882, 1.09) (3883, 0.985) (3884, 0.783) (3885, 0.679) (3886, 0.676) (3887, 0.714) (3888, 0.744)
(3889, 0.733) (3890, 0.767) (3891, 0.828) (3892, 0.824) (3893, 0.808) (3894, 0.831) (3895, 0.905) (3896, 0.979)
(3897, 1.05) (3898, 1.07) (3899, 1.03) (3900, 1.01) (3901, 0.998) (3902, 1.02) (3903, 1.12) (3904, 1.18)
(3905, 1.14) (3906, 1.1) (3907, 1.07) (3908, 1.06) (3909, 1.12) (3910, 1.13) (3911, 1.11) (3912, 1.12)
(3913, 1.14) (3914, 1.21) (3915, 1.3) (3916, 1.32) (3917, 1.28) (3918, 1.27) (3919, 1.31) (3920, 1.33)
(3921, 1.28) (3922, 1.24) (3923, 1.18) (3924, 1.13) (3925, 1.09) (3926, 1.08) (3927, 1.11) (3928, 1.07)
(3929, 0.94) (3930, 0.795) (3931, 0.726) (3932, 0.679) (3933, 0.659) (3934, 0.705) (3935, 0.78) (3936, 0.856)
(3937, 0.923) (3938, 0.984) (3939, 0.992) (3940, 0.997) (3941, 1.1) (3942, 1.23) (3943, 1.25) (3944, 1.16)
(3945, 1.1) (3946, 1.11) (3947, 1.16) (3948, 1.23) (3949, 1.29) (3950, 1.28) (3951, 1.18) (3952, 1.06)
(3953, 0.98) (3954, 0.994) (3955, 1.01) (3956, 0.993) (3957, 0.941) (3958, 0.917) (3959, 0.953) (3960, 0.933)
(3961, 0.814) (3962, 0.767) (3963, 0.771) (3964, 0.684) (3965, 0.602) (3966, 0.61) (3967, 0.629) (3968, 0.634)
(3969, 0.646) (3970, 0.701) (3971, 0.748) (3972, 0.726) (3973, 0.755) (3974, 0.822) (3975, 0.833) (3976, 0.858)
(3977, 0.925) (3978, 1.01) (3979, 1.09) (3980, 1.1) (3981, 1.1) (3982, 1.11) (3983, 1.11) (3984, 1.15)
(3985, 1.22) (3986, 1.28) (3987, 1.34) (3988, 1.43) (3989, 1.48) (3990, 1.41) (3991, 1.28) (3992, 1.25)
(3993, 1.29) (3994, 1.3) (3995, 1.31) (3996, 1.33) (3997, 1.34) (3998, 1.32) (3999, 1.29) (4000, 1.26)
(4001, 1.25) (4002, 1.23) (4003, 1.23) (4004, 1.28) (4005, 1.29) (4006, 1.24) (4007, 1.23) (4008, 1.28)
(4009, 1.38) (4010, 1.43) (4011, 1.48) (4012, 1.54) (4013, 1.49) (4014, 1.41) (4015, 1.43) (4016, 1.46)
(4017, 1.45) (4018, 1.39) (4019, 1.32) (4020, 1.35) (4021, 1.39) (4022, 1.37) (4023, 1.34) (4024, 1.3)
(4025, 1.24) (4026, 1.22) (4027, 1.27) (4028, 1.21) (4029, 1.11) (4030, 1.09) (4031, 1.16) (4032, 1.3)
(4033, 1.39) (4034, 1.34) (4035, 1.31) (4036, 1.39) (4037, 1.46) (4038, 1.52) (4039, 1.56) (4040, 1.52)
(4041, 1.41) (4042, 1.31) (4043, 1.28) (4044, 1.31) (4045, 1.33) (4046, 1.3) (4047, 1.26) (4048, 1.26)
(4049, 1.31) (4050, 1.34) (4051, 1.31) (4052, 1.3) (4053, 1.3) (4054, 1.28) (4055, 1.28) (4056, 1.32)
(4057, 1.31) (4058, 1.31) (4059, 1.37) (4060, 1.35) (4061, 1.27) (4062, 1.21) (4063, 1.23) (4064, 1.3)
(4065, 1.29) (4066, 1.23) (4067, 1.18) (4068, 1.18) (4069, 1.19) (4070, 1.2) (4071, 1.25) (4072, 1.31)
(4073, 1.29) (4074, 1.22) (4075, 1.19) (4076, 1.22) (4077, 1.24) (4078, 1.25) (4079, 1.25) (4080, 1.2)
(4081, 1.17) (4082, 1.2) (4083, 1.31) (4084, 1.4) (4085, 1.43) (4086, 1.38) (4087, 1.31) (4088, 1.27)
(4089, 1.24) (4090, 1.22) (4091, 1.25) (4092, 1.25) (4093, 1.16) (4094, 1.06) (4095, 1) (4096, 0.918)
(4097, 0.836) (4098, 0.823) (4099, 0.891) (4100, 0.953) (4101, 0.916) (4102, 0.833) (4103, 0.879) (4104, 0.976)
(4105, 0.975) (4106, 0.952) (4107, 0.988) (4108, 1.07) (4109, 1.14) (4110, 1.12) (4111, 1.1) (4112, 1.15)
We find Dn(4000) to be 1.3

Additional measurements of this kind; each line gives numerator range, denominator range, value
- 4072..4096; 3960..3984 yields 1.56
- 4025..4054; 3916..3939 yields 1.36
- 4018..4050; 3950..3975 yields 1.64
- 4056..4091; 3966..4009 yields 1.18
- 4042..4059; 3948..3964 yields 1.38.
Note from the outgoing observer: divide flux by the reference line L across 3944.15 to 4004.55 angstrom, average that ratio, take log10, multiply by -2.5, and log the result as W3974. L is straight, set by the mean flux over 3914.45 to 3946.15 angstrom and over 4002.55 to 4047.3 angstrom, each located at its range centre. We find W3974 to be 0.13 mag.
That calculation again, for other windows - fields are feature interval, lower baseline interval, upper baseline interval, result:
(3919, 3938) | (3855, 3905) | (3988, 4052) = 0.149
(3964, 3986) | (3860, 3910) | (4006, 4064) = 0.345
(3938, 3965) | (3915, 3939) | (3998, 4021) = 0.101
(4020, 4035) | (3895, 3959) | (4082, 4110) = -0.172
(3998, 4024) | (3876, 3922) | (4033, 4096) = -0.126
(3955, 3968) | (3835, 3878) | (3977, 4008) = 0.437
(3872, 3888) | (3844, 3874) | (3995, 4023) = 0.216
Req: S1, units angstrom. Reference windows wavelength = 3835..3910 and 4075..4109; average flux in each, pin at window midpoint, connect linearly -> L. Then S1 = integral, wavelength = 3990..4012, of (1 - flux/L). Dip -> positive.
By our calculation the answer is -4.82 angstrom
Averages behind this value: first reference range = 1.01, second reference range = 1.12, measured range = 1.31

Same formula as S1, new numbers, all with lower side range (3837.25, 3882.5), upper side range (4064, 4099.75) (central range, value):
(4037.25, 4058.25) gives -2.96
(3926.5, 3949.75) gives 2.49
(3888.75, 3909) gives 2.06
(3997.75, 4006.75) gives -0.88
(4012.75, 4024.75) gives -2.35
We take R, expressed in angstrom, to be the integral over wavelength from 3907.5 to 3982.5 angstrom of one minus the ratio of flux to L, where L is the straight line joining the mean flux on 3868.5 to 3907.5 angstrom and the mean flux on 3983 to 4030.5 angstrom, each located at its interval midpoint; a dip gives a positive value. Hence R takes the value 8.98 angstrom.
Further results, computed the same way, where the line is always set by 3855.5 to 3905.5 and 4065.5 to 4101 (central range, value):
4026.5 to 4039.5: -1.97 angstrom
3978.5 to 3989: -0.96 angstrom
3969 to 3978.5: 2.48 angstrom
